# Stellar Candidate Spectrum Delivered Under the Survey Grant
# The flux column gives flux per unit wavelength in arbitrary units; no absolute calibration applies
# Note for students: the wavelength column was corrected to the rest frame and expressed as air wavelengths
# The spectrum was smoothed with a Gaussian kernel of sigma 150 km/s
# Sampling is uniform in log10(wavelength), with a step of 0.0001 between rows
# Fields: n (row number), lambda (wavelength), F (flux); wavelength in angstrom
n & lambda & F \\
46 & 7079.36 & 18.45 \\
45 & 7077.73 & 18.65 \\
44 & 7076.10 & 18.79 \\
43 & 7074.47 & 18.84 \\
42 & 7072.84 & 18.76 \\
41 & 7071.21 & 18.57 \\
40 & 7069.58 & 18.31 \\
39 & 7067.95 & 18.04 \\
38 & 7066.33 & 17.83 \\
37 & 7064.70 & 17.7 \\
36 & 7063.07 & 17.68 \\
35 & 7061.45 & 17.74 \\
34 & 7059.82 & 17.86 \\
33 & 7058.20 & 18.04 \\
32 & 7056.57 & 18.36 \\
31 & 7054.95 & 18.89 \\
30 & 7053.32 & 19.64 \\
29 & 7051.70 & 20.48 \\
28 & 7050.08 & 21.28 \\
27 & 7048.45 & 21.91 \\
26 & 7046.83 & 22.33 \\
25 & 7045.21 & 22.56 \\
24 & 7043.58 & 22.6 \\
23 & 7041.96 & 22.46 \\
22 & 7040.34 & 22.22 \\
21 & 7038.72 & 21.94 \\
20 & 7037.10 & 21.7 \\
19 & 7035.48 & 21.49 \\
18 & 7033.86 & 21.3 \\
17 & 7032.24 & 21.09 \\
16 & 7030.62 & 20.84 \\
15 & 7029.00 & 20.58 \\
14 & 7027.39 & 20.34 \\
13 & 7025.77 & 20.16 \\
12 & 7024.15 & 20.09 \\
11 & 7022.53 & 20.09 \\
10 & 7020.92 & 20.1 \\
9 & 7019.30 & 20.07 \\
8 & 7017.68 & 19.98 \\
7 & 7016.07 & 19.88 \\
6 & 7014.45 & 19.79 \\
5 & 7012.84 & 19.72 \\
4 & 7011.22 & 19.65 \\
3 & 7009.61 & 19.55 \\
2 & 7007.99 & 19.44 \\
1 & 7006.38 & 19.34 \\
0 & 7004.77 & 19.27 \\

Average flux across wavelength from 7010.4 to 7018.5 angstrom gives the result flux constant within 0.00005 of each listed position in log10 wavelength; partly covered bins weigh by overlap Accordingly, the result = 19.8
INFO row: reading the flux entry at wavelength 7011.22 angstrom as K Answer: 19.65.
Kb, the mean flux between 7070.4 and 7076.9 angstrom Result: 18.7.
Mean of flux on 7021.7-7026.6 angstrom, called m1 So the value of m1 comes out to 20.1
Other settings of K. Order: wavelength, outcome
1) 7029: 20.58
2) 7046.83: 22.33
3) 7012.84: 19.72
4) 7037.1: 21.7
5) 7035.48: 21.49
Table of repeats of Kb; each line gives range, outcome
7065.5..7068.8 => 17.9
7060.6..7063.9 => 17.7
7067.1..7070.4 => 18.2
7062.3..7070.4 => 17.9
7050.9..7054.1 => 20.1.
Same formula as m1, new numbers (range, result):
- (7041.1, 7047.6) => 22.5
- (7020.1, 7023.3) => 20.1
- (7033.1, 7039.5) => 21.6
